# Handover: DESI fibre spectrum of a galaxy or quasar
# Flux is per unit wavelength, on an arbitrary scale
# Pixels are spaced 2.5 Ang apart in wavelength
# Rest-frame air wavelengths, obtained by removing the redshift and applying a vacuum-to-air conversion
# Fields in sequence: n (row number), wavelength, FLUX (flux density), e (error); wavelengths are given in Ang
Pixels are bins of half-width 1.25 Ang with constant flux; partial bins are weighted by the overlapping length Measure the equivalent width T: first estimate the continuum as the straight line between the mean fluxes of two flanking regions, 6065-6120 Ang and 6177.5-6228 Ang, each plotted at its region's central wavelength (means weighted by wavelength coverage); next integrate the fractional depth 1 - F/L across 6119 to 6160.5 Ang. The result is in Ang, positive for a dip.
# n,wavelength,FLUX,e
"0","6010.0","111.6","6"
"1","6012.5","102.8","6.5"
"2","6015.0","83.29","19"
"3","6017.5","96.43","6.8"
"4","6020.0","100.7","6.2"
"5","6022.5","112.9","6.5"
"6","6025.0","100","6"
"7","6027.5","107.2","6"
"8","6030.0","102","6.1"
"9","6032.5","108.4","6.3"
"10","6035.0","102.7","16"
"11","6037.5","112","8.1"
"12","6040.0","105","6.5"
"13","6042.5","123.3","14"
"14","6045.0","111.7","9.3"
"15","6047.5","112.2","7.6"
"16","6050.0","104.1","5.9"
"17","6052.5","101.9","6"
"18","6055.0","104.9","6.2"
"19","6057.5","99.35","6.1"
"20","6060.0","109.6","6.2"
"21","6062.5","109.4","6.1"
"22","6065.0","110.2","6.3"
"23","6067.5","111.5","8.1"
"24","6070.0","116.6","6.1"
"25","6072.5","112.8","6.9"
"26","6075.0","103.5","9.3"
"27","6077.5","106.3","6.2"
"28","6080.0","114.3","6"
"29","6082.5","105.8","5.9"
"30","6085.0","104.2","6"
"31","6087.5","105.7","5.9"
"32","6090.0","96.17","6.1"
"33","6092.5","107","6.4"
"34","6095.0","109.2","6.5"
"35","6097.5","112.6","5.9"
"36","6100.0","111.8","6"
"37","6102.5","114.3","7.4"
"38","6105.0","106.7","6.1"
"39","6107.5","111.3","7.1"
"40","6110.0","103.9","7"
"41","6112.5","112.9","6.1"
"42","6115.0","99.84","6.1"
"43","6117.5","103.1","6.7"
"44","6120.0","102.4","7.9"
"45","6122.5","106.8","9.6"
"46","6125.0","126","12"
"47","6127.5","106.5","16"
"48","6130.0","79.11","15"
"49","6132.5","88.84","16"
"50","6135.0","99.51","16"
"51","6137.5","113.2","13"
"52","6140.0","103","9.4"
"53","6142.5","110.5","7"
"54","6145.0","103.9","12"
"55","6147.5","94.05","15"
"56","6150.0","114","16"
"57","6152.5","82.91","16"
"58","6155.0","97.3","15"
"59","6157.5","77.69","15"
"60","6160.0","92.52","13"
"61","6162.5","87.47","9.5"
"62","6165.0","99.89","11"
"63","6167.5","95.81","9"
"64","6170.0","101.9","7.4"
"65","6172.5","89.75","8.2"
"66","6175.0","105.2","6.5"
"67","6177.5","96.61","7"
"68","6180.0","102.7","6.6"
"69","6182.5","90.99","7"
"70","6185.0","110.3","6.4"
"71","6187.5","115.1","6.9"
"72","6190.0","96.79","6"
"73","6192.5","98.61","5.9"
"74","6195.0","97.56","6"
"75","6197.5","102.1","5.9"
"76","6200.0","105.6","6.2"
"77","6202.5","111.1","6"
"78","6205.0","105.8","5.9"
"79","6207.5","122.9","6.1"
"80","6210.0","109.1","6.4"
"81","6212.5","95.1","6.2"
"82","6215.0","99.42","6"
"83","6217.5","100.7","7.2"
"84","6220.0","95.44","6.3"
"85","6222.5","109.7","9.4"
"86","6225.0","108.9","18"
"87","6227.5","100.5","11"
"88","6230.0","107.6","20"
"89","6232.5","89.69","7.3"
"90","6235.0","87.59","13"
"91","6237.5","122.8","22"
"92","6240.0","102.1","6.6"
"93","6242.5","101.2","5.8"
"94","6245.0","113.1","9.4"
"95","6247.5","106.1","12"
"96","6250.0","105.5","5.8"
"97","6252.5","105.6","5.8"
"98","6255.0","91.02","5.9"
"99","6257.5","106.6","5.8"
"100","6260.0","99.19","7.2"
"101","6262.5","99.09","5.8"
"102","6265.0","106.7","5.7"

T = 2.4 Ang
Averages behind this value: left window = 108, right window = 104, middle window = 100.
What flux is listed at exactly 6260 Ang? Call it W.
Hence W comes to 99.19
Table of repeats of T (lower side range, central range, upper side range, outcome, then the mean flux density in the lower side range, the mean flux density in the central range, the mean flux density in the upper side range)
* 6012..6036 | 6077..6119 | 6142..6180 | -3.6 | 102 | 107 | 96.6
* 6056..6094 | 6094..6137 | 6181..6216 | 0.3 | 107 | 106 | 104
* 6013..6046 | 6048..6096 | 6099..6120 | -0.3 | 105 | 107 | 108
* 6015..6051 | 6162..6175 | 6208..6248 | 1.0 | 106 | 96.4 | 103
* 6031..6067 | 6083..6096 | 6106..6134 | 0.1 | 108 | 104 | 104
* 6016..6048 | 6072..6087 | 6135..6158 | -0.5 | 107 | 107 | 100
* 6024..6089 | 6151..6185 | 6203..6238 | 3.4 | 108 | 94.7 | 104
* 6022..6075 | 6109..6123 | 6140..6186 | -0.4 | 108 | 105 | 97.5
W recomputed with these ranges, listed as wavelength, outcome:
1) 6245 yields 113.1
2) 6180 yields 102.7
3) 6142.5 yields 110.5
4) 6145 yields 103.9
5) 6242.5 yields 101.2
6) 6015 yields 83.29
